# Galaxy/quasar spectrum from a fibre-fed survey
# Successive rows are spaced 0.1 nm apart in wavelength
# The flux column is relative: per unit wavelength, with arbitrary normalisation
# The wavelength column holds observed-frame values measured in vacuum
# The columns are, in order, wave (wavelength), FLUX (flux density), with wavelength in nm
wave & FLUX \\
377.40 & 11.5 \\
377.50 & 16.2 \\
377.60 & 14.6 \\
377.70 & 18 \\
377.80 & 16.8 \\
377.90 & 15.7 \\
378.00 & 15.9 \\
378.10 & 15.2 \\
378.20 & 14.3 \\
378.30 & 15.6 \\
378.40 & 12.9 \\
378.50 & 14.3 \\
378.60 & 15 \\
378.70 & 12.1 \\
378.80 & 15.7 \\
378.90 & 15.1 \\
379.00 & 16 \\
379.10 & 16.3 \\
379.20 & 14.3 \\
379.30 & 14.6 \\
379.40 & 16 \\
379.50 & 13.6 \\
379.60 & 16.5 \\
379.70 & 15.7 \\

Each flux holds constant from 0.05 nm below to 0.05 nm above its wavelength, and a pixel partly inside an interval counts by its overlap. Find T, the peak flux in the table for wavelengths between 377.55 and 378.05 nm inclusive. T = 18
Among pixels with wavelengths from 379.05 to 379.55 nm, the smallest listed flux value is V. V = 13.6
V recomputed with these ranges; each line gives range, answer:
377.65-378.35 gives 14.3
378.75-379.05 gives 15.1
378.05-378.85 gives 12.1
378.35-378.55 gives 12.9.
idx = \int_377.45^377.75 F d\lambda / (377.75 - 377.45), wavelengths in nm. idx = 16.3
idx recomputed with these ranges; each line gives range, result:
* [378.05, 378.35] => 15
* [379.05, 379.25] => 15.3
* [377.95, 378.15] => 15.6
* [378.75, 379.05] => 15.6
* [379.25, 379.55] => 14.7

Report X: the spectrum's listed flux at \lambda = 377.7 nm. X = 18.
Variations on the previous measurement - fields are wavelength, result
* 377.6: 14.6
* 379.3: 14.6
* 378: 15.9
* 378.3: 15.6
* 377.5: 16.2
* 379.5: 13.6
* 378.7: 12.1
